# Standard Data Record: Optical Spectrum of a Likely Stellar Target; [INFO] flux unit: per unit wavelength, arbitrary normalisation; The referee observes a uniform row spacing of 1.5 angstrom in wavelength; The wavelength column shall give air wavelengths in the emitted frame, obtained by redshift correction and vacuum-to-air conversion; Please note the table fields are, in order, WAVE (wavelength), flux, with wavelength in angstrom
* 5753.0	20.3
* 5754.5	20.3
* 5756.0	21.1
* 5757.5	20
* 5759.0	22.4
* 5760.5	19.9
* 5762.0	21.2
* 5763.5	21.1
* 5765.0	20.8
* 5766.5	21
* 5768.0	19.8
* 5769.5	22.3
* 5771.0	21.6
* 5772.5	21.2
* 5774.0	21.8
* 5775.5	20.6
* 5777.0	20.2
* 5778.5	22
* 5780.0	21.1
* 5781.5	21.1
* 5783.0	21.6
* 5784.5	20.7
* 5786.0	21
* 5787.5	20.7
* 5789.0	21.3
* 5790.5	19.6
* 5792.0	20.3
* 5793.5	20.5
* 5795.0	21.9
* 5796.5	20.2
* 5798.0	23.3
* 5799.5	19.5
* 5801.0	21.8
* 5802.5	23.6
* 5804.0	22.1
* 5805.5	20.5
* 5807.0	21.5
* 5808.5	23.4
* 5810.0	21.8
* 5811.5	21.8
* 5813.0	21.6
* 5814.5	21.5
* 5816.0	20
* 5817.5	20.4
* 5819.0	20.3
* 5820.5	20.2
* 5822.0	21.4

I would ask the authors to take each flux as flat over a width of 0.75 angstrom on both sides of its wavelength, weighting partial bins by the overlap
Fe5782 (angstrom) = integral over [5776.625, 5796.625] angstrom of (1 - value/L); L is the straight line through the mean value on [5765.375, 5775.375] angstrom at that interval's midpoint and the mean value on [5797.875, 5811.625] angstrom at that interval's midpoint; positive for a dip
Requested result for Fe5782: 0.6 angstrom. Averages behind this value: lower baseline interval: 21.2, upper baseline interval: 21.9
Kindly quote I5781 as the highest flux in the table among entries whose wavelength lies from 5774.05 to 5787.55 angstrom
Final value 22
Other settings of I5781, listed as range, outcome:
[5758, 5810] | 23.6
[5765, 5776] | 22.3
